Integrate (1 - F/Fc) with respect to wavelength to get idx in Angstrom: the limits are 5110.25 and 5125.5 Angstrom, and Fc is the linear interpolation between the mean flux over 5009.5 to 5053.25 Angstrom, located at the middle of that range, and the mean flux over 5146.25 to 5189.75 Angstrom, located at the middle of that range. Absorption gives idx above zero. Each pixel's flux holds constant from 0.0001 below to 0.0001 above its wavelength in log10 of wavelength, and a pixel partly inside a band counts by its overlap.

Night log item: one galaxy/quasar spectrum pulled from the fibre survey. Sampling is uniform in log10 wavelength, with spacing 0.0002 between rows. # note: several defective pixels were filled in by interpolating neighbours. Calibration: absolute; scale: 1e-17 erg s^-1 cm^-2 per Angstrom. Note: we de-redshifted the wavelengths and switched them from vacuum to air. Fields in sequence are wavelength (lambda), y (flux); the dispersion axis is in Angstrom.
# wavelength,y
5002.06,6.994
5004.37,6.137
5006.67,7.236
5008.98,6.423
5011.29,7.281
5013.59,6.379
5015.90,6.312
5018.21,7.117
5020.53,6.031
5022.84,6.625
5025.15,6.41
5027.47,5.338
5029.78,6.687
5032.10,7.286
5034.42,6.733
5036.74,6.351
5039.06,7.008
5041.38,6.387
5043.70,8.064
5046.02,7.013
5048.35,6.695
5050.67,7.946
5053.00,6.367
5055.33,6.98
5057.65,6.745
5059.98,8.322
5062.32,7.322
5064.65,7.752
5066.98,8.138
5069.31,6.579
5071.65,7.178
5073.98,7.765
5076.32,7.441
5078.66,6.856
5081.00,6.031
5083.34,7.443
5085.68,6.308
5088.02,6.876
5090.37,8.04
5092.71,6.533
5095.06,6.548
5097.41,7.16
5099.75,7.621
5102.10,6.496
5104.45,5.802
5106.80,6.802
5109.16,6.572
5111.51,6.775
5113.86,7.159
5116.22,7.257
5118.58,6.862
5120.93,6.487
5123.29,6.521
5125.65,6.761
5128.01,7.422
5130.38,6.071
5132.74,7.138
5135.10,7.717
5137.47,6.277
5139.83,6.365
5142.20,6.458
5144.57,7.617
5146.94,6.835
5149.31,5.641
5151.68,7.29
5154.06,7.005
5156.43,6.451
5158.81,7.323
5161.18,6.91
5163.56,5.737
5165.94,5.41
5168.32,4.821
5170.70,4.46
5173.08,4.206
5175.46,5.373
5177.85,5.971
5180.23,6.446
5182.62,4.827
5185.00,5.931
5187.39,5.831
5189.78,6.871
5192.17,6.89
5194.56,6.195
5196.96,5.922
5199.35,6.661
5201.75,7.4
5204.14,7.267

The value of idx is -1.49 Angstrom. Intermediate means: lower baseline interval 6.74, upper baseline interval 5.93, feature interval 6.84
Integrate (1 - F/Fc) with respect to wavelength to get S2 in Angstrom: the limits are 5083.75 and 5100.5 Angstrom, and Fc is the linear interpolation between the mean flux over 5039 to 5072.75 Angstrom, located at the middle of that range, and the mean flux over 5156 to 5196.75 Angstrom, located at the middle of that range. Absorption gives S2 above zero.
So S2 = -0.5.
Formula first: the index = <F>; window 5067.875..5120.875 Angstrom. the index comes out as 6.91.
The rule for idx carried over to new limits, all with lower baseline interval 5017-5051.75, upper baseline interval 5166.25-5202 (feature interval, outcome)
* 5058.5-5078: -2.9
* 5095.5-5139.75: -4.1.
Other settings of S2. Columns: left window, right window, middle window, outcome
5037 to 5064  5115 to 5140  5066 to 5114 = 0.26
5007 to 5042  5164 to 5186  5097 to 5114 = -2.54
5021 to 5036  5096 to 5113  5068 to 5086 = -0.90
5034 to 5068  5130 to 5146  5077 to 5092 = 0.27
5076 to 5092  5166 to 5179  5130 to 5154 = -4.66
